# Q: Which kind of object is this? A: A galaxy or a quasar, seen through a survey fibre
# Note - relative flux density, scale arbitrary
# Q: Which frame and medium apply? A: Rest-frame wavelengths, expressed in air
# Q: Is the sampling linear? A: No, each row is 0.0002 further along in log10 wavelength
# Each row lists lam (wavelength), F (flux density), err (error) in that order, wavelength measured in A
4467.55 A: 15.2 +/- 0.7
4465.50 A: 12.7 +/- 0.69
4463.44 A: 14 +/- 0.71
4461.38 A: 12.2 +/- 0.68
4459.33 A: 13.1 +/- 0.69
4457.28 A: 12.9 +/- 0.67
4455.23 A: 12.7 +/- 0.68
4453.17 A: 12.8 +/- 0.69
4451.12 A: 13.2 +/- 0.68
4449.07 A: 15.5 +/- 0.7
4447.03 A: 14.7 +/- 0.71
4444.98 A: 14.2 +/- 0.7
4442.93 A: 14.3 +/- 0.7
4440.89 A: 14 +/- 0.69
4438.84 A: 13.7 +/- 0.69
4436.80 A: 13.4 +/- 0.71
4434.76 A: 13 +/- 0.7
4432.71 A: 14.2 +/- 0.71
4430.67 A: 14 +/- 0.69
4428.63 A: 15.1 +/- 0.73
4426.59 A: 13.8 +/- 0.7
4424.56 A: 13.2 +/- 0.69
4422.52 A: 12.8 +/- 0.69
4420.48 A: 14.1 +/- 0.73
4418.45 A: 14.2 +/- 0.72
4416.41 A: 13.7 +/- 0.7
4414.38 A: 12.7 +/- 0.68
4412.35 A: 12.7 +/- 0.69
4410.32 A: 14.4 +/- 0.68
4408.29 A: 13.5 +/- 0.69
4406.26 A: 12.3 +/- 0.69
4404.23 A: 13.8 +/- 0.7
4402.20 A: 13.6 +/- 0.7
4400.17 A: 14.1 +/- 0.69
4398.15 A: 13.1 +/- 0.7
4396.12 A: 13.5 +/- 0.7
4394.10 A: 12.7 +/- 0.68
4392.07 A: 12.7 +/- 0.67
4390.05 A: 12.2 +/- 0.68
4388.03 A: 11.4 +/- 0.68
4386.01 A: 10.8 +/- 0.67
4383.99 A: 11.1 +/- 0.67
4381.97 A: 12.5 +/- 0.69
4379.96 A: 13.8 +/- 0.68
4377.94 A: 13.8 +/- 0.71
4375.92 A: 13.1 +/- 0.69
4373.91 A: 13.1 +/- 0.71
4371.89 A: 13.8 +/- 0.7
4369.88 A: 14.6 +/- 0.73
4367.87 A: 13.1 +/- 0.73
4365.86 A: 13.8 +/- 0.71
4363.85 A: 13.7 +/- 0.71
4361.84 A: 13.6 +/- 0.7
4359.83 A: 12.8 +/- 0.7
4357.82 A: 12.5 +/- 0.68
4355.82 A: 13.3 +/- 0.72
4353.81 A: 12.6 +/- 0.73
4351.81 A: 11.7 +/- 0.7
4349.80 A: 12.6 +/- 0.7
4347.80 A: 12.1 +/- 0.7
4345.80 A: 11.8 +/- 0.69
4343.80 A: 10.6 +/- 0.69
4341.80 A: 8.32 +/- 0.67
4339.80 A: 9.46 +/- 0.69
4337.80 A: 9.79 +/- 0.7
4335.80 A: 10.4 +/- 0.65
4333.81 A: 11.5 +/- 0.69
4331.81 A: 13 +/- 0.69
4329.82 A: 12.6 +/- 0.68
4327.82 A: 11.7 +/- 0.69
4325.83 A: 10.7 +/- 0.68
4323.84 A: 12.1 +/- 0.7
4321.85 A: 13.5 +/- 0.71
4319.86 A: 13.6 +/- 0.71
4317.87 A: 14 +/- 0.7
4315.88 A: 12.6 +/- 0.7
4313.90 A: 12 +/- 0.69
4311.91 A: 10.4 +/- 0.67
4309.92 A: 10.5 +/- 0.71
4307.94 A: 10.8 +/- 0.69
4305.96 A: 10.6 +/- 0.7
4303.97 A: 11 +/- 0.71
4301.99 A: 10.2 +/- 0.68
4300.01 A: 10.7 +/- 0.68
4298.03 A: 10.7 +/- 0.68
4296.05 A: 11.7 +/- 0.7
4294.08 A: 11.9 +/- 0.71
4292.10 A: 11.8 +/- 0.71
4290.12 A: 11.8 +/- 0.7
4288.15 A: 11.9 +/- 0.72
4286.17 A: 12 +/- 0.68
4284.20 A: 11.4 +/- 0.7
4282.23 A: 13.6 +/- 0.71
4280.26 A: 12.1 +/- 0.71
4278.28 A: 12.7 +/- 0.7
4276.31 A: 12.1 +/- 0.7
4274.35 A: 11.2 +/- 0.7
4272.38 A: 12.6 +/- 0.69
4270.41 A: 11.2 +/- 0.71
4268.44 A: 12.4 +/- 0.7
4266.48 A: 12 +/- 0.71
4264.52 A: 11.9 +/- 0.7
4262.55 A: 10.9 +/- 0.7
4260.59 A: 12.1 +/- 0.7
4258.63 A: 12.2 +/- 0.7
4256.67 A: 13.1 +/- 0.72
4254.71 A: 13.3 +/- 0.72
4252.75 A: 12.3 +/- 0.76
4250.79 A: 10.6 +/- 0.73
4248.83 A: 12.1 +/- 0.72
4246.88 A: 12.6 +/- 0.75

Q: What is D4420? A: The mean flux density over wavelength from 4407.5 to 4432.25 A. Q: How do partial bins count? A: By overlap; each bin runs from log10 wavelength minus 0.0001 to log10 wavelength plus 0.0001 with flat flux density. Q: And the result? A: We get 13.7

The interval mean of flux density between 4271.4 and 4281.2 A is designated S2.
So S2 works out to 12.1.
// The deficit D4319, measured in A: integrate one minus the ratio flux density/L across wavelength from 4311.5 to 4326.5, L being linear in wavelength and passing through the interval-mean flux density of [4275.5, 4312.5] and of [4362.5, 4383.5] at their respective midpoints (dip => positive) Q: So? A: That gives -0.5 A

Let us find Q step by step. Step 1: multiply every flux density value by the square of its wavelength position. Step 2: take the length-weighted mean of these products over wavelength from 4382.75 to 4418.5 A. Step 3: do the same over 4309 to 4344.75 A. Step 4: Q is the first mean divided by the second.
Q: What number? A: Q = 1.2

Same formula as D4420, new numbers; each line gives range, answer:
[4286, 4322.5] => 11.6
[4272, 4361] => 11.7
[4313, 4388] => 12.3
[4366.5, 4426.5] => 13.1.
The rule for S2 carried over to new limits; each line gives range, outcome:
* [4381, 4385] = 11.8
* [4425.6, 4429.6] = 14.4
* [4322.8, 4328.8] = 11.5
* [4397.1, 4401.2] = 13.6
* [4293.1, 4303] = 11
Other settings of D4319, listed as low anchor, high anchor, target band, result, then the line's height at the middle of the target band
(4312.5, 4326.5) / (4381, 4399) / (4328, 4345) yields 2.4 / 12.5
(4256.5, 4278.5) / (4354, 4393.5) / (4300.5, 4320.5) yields 1.4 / 12.4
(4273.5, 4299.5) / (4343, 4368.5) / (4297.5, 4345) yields 3.8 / 12.3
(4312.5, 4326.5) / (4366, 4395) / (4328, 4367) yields 2.5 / 12.7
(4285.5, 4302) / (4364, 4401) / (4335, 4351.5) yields 2.2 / 12.3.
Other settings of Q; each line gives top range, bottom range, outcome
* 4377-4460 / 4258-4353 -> 1.21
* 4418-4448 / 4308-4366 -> 1.22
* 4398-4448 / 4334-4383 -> 1.14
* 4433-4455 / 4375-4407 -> 1.11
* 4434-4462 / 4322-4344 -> 1.30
